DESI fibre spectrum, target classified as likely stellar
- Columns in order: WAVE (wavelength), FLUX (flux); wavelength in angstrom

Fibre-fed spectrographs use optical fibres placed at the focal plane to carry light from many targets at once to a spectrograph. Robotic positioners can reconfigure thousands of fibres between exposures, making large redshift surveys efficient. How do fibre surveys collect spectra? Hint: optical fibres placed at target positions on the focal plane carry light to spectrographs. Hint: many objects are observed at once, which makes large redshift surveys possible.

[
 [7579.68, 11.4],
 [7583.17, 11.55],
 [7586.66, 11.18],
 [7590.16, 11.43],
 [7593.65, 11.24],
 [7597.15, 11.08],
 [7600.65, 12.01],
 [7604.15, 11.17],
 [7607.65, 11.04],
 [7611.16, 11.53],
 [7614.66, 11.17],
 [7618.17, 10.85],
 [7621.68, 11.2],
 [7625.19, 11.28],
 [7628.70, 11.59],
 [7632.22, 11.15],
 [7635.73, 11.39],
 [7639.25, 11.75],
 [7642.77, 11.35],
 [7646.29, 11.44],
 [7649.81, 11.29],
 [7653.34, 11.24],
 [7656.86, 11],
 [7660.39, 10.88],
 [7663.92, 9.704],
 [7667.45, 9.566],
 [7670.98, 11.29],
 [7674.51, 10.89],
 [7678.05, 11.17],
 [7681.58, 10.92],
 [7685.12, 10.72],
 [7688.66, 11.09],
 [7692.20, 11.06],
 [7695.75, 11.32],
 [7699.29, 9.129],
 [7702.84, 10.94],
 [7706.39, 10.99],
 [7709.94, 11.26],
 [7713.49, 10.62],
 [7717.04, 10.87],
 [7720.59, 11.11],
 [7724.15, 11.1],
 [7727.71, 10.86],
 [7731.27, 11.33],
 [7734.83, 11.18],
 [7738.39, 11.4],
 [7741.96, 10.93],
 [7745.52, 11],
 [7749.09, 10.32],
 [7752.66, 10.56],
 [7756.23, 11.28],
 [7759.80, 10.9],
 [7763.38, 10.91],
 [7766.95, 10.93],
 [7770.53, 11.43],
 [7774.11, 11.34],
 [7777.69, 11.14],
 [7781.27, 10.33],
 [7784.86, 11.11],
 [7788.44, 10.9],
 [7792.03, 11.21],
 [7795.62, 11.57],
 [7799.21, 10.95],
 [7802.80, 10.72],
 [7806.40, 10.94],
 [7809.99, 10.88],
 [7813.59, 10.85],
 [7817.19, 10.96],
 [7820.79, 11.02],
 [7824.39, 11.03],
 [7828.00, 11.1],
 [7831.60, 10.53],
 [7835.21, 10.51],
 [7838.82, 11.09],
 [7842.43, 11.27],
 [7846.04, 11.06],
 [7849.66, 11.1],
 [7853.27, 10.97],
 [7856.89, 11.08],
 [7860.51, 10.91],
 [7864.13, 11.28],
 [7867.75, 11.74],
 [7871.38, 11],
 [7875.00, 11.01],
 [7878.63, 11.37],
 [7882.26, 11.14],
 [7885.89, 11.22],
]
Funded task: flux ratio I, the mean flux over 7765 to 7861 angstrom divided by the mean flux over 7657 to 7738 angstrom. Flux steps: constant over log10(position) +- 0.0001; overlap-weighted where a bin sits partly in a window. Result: 1.02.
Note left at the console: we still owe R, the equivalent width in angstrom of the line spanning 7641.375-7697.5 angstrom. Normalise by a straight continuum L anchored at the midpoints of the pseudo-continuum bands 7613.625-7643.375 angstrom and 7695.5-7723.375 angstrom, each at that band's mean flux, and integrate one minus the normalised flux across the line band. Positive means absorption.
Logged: 0.51 angstrom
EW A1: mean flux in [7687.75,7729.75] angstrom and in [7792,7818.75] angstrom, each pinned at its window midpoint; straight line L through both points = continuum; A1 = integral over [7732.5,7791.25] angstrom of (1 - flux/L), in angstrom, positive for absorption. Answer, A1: -0.3 angstrom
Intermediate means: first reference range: 10.9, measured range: 11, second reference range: 11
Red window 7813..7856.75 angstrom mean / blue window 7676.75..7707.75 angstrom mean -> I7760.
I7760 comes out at 1.01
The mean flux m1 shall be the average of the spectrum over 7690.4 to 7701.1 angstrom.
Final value 10.5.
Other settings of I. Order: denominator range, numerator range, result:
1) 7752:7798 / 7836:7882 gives 1.01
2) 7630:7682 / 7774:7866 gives 1.00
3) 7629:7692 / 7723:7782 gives 1.00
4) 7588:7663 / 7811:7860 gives 0.97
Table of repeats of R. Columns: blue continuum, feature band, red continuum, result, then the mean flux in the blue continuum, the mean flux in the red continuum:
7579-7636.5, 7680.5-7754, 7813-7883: 2.0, 11.3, 11.1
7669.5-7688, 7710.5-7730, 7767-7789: 0.1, 11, 11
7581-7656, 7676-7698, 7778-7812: 0.4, 11.3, 11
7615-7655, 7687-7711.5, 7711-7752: 0.6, 11.3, 11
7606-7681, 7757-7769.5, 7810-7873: 0.1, 11.1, 11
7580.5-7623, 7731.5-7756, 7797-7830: 0.2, 11.3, 10.9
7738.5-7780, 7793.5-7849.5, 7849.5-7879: 0.6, 11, 11.2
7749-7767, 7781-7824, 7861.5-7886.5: 0.1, 10.9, 11.2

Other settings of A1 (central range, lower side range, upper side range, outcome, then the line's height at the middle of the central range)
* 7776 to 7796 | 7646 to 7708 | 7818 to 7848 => -0.19 angstrom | 10.9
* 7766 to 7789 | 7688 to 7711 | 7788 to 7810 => -0.10 angstrom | 11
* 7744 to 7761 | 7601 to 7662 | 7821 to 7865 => 0.46 angstrom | 11.1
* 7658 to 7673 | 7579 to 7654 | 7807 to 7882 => 1.16 angstrom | 11.3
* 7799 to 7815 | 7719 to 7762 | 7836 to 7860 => 0.25 angstrom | 11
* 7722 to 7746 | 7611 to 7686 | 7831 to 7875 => -0.14 angstrom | 11.1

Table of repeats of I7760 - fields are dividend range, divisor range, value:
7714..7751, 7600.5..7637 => 0.98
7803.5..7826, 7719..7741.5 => 0.98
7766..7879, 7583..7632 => 0.98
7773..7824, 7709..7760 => 1.00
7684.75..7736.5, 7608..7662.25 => 0.97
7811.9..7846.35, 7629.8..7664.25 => 0.98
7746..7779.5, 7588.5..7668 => 0.98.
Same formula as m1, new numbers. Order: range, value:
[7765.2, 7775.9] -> 11.2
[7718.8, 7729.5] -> 11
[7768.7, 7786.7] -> 11.1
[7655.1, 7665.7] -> 10.5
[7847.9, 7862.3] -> 11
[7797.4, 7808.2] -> 10.9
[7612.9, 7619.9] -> 11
